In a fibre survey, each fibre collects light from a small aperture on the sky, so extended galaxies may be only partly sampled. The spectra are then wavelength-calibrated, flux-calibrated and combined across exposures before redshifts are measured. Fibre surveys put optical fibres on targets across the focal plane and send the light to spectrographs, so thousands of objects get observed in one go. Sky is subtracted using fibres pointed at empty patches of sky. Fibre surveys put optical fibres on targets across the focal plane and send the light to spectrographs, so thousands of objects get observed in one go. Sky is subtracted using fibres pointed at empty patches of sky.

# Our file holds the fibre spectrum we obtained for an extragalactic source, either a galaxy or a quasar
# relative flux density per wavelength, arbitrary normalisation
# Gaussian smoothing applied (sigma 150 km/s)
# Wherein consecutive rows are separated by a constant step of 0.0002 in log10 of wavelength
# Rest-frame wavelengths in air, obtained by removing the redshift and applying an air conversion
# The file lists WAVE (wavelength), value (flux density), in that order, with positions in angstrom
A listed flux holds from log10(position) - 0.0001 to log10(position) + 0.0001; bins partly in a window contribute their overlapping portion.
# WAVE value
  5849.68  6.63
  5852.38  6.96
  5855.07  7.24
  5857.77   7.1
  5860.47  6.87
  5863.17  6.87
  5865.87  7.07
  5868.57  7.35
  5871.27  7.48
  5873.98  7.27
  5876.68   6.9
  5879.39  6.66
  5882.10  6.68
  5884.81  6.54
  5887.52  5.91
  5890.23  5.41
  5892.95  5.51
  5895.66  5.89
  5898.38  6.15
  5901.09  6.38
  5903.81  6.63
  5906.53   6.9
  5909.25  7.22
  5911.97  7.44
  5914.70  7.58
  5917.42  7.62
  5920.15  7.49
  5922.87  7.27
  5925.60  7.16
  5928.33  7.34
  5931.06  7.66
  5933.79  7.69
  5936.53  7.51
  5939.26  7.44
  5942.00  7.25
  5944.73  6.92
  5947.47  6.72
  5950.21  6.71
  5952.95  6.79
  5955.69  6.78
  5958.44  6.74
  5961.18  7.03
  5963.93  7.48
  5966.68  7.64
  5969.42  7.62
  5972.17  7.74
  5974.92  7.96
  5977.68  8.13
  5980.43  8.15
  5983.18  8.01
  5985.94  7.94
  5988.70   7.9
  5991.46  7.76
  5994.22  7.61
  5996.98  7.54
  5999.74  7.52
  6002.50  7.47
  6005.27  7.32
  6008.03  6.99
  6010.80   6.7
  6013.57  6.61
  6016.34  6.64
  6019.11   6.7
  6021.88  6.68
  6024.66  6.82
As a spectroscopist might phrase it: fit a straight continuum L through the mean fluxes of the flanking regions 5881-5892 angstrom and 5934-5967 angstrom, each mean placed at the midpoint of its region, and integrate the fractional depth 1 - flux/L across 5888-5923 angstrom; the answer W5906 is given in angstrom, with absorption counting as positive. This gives -1.6 angstrom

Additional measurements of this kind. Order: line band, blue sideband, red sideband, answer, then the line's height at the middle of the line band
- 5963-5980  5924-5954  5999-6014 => -1.5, 7.16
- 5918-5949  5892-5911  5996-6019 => -3.3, 6.62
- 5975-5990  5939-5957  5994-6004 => -1.4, 7.33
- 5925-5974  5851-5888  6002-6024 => -2.4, 6.9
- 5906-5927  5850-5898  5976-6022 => -1.3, 6.93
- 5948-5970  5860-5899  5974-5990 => 1.8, 7.69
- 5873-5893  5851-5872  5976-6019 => 2.1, 7.16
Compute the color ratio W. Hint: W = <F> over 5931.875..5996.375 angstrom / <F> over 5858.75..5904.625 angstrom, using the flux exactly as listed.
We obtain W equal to 1.14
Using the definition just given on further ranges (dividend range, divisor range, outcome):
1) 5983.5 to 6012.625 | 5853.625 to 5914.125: 1.11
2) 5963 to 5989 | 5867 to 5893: 1.19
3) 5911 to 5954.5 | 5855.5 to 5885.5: 1.04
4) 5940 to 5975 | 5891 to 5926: 1.05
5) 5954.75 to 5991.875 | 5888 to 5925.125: 1.14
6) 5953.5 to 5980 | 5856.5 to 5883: 1.06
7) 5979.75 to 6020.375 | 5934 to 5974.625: 1.02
